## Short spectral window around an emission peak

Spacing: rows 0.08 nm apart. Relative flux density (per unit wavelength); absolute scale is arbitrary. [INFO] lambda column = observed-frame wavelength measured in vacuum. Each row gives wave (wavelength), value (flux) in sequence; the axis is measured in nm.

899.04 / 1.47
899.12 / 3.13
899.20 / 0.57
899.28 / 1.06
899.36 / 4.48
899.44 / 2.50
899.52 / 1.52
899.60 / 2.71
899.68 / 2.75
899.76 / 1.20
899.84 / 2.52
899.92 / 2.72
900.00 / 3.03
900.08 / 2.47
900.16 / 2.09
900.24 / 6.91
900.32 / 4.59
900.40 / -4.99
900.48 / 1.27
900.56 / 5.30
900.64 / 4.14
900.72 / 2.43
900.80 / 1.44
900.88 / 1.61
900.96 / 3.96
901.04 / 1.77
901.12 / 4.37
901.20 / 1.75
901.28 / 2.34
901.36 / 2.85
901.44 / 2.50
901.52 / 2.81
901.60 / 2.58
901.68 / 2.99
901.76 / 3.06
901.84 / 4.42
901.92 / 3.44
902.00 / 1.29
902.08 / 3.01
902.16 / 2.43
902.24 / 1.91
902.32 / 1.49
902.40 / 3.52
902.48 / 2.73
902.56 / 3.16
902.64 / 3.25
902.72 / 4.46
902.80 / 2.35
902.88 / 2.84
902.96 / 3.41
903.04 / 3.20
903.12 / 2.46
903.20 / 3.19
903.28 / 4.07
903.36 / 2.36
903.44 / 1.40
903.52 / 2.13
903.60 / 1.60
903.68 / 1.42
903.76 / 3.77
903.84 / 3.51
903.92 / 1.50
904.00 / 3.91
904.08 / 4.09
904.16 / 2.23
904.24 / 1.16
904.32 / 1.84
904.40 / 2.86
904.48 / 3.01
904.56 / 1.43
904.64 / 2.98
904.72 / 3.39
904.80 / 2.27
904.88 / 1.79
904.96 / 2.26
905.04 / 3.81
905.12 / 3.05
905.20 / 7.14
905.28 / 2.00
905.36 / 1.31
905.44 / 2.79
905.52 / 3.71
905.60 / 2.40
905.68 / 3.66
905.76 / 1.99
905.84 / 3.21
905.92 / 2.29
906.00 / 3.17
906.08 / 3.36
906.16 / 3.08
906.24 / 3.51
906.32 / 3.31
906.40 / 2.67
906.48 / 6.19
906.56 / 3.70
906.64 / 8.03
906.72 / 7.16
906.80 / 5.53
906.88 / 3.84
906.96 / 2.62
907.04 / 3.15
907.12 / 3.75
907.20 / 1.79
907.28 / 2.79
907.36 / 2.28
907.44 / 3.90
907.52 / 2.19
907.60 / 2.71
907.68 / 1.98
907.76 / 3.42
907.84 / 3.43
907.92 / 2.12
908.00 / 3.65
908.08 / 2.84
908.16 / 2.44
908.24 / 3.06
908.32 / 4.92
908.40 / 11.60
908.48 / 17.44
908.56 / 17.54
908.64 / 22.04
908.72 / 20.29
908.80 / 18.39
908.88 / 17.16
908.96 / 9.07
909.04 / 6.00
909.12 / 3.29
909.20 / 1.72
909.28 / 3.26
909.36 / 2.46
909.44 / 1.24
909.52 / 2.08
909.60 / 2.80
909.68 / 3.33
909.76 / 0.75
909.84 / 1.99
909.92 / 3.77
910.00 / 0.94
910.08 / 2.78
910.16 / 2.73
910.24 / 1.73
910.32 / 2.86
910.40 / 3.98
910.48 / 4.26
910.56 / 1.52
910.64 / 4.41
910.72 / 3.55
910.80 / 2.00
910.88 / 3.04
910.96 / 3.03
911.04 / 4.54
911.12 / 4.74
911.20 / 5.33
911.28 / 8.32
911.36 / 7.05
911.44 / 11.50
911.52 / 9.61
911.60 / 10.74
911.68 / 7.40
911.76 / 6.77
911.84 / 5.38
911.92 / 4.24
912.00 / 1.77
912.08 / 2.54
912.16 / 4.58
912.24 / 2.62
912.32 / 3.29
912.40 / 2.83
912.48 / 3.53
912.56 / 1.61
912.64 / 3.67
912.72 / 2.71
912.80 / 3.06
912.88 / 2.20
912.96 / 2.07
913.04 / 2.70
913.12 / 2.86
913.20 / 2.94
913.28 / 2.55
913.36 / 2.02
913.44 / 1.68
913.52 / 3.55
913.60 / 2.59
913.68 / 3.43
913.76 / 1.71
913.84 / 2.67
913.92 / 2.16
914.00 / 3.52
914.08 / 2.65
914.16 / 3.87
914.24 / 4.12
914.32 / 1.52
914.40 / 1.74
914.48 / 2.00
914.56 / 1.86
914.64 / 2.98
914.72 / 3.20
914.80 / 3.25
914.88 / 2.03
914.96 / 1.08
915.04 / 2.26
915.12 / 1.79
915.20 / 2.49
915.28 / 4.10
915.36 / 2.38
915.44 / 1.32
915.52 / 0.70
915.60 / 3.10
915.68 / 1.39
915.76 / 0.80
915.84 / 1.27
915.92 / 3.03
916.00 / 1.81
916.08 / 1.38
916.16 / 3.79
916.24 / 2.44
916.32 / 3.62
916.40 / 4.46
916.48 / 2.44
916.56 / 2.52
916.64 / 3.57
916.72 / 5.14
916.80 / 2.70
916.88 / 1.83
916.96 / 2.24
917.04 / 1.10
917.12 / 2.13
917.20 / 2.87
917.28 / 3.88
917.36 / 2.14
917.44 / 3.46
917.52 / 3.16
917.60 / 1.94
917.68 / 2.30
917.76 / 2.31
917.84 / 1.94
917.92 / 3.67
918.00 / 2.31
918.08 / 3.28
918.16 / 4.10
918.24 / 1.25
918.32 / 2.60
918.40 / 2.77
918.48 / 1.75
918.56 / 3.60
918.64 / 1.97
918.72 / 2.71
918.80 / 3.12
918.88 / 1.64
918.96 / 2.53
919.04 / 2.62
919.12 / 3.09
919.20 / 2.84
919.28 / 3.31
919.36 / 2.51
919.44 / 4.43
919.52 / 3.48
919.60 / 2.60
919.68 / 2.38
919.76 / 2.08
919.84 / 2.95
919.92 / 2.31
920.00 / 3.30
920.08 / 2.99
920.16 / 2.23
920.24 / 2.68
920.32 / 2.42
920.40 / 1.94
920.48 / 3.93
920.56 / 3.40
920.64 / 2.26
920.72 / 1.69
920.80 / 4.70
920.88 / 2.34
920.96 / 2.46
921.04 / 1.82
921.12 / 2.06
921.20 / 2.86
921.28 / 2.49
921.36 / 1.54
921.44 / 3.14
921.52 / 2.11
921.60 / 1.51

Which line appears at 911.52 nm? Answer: [N II]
